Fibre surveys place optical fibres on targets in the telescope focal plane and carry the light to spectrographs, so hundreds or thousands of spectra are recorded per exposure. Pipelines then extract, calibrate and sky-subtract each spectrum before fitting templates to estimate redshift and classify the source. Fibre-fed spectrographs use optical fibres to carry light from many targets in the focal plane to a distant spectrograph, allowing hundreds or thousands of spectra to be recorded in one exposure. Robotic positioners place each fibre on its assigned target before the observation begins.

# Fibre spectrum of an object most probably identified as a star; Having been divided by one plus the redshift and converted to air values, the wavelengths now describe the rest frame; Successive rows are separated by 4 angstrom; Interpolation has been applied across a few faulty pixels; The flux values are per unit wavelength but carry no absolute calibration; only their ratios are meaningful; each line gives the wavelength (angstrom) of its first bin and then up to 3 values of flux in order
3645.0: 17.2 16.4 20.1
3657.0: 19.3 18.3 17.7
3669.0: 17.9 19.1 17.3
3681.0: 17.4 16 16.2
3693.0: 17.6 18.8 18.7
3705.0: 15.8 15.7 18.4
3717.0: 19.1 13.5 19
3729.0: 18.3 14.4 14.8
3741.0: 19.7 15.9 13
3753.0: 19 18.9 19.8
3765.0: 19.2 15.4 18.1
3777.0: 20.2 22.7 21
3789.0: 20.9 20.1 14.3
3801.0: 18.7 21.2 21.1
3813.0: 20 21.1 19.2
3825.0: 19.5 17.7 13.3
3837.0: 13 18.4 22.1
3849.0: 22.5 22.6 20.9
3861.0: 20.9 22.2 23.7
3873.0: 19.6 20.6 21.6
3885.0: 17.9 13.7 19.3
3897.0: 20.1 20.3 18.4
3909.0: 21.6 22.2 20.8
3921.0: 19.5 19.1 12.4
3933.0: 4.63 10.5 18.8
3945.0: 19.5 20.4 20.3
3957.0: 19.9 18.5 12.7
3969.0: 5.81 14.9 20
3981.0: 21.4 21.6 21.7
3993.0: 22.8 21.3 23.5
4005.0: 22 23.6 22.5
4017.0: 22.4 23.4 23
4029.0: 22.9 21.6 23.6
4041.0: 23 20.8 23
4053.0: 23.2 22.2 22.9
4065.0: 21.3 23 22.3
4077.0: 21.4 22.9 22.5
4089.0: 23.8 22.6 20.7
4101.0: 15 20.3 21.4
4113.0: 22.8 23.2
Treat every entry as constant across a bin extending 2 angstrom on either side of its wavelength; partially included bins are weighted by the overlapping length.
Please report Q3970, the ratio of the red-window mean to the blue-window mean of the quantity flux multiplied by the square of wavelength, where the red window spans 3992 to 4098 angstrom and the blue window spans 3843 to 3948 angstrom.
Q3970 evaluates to 1.28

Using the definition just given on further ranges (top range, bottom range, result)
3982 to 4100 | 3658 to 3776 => 1.52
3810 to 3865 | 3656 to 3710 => 1.20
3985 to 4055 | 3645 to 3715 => 1.52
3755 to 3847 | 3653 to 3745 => 1.15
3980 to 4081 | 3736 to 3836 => 1.37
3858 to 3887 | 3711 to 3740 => 1.34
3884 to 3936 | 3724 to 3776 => 1.10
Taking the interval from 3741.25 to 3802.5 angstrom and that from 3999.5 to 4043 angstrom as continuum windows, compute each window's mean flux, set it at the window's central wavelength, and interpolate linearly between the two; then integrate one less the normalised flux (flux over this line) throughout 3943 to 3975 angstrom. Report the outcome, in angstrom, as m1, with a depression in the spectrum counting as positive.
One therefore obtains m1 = 7.7 angstrom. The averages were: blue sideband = 18.5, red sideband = 22.9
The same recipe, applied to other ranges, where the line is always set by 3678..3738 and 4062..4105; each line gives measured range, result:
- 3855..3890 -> -2.5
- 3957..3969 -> 3.2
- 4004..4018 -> -1.4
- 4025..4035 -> -0.7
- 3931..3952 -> 5.1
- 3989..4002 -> -1.2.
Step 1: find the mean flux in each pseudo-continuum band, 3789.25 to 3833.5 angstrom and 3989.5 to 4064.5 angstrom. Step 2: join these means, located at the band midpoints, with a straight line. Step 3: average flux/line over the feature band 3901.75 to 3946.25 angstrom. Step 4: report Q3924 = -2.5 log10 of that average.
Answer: 0.22 mag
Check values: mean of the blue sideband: 19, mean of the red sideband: 22.6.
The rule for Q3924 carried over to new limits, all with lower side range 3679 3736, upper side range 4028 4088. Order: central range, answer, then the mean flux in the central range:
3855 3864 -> -0.089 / 21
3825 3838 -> 0.215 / 15.5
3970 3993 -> 0.092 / 19.6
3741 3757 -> 0.055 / 16.8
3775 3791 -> -0.166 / 21.2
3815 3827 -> -0.065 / 19.9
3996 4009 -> -0.047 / 22.5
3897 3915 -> -0.025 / 20.6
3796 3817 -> -0.052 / 19.5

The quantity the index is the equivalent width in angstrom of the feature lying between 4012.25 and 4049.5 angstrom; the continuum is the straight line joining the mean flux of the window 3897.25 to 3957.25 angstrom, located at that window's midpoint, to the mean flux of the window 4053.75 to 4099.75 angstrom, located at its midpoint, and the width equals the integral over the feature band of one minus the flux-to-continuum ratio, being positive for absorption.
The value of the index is -3.1 angstrom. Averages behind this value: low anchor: 17.9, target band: 22.6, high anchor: 22.2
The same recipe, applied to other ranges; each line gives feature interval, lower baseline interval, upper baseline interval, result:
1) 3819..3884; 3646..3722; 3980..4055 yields 0.79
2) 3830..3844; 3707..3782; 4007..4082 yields 2.57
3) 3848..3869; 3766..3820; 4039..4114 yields -1.94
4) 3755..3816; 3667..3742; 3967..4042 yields -4.03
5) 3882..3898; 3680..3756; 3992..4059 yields 1.81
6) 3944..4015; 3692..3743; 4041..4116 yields 3.48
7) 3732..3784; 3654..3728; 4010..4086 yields 1.77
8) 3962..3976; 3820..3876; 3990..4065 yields 6.05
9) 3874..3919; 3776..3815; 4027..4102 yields 2.45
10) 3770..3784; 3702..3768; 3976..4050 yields -1.63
